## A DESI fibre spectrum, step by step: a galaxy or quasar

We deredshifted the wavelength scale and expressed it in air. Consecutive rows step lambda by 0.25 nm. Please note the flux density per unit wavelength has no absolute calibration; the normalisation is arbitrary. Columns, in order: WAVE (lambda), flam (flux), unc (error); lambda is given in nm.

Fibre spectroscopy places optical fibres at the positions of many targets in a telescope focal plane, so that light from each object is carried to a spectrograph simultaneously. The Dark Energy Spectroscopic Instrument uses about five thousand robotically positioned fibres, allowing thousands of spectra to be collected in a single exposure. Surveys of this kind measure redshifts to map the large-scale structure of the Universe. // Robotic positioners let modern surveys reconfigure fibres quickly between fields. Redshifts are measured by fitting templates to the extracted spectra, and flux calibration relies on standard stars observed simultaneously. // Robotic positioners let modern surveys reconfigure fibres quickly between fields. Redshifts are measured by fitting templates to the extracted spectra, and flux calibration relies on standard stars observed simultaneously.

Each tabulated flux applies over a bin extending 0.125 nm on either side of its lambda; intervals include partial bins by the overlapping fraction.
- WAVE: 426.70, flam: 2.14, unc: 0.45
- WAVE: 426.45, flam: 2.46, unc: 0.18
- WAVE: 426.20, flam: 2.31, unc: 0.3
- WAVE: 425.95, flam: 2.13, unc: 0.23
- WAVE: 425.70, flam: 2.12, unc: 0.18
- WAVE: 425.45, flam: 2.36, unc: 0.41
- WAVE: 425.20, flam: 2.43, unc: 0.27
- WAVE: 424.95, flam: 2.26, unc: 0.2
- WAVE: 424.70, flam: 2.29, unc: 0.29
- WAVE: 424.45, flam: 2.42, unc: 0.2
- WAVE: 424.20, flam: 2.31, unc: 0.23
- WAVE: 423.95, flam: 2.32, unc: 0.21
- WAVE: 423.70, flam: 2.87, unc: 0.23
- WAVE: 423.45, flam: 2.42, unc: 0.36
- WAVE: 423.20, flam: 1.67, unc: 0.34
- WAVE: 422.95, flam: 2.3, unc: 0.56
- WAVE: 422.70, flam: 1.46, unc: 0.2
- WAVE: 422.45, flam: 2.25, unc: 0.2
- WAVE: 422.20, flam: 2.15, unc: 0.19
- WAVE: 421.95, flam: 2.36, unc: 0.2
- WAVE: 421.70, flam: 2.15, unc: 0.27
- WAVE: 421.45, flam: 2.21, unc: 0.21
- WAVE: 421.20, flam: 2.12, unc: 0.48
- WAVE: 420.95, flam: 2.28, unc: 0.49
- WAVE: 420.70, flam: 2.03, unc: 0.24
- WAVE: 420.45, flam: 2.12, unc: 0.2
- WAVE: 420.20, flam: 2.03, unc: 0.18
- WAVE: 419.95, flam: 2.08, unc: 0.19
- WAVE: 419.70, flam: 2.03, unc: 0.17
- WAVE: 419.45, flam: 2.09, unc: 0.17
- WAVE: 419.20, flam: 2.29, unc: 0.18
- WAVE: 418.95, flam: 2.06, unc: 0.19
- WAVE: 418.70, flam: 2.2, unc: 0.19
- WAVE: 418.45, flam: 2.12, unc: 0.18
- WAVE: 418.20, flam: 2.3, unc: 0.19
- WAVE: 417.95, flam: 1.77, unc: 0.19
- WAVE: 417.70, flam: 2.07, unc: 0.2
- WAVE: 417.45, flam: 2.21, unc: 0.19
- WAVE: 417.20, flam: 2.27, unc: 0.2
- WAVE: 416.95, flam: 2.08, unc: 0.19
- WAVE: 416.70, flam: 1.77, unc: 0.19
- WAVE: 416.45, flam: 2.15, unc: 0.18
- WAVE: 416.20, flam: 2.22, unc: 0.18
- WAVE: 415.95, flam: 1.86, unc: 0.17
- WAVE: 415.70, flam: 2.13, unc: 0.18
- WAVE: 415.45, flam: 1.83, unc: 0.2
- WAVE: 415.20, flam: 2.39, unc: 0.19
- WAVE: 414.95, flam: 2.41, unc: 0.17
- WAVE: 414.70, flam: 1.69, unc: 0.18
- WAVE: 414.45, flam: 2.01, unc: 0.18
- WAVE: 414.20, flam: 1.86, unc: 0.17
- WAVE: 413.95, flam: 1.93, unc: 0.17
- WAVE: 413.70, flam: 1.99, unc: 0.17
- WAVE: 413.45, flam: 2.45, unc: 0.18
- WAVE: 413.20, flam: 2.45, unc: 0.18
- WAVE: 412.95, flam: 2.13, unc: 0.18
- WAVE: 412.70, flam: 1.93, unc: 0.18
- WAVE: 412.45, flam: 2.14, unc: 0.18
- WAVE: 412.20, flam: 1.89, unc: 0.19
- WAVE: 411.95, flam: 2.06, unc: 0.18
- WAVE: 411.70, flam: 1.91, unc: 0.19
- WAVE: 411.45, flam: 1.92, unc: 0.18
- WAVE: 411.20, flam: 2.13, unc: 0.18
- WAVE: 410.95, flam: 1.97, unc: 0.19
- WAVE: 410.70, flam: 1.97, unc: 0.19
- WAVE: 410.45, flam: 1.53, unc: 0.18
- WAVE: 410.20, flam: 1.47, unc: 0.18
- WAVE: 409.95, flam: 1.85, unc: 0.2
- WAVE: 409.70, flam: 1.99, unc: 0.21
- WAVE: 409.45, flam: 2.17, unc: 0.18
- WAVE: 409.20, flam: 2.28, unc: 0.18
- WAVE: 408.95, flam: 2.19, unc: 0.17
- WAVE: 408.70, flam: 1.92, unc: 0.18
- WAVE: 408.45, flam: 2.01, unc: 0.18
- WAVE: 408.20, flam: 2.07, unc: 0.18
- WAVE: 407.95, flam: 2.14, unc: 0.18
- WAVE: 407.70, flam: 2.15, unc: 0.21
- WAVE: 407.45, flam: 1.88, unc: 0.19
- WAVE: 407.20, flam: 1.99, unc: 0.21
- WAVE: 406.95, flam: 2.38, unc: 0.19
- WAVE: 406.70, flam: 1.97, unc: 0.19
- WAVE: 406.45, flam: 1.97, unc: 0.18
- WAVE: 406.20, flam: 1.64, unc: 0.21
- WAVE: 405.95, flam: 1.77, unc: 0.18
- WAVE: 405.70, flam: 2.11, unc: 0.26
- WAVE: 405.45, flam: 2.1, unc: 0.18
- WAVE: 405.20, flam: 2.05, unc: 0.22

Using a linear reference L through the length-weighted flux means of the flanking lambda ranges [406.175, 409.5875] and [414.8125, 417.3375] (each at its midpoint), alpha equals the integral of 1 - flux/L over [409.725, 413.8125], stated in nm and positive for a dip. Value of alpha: 0.20 nm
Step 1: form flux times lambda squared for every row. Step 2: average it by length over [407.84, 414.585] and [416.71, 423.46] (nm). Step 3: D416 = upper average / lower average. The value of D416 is 1.09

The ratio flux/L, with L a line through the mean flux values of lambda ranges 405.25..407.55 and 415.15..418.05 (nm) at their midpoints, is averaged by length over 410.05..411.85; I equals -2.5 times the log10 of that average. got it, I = 0.10 mag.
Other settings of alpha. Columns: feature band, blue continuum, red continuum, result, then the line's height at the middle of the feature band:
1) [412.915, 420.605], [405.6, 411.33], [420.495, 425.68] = 0.089 nm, 2.12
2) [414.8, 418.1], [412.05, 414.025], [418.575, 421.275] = 0.049 nm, 2.12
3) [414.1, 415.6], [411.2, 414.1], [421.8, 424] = 0.045 nm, 2.1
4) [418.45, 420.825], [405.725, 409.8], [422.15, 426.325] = 0.086 nm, 2.18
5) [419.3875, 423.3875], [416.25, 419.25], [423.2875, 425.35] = 0.316 nm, 2.27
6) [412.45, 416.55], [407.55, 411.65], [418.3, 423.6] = -0.098 nm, 2.04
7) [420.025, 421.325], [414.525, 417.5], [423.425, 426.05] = 0.066 nm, 2.23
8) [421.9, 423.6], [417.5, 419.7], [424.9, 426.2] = 0.090 nm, 2.2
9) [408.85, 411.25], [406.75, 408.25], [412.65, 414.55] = 0.173 nm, 2.1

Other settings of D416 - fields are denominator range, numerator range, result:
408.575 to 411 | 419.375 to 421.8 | 1.15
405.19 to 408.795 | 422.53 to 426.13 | 1.21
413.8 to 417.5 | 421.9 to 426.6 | 1.15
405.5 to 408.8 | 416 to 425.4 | 1.15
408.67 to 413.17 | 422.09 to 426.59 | 1.21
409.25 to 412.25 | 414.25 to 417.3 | 1.10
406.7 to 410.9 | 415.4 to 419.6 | 1.09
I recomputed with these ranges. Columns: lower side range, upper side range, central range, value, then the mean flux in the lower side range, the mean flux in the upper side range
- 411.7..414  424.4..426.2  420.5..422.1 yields 0.019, 2.1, 2.28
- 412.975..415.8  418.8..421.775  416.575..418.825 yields 0.014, 2.1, 2.12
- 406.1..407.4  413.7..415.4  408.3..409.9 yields -0.041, 1.99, 2.03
